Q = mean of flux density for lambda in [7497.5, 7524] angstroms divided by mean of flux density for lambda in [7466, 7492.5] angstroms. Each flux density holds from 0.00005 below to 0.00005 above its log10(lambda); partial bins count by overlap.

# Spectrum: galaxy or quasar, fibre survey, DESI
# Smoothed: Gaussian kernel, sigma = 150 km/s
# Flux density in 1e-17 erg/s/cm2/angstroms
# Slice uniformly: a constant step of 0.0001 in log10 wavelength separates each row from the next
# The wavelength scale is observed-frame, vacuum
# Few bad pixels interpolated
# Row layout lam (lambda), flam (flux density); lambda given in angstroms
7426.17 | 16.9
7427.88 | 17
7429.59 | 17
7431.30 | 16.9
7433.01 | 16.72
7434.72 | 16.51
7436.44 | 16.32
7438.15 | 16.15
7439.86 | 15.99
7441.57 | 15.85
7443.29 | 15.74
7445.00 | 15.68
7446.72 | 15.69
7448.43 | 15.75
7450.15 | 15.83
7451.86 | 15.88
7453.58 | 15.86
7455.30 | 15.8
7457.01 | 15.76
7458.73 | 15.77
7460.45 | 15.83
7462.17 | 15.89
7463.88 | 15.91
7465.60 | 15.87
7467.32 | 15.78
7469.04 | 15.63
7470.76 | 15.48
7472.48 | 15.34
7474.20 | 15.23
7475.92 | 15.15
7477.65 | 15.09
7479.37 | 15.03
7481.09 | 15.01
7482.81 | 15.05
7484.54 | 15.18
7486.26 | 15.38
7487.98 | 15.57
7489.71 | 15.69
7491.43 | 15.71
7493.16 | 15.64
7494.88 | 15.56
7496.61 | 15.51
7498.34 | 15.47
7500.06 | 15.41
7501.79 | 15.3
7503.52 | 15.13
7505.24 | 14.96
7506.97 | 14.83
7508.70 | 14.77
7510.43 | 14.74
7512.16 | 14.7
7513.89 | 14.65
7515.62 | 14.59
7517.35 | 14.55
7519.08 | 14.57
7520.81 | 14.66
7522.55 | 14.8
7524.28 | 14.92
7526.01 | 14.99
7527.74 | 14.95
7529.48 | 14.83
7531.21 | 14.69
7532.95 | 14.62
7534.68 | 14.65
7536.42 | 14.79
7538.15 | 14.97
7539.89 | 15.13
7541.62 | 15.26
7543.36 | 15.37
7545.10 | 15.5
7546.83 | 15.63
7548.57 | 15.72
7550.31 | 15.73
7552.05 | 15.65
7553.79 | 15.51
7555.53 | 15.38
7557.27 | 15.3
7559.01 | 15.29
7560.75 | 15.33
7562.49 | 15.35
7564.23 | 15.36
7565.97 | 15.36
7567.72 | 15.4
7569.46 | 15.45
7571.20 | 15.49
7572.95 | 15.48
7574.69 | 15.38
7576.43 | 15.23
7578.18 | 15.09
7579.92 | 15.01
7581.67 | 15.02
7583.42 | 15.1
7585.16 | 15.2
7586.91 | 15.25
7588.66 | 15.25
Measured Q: 1.0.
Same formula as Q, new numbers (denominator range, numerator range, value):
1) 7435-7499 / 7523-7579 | 0.98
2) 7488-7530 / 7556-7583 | 1.02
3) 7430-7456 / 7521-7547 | 0.93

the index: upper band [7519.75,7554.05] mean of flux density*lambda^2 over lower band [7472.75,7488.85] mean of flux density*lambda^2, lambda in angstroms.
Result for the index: 1.01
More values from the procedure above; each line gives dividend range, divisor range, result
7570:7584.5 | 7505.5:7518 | 1.05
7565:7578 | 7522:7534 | 1.05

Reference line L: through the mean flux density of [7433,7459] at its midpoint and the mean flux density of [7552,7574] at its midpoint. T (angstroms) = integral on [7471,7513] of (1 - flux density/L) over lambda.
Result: 1.32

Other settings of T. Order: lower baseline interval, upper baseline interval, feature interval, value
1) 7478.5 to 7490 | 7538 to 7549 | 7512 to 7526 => 0.6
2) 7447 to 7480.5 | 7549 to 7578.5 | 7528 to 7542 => 0.6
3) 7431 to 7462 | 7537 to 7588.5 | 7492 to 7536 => 1.9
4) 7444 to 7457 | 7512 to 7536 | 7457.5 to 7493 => -0.1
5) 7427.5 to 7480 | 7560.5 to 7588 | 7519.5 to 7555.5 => 0.8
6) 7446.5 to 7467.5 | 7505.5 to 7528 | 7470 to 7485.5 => 0.3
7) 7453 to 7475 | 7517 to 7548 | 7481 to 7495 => 0.0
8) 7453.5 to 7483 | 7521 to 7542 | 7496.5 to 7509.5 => 0.0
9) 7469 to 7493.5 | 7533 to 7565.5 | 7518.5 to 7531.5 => 0.4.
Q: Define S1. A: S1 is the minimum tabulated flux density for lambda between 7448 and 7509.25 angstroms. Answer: 14.77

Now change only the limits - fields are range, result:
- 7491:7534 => 14.55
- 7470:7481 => 15.03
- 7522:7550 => 14.62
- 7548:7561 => 15.29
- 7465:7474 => 15.34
